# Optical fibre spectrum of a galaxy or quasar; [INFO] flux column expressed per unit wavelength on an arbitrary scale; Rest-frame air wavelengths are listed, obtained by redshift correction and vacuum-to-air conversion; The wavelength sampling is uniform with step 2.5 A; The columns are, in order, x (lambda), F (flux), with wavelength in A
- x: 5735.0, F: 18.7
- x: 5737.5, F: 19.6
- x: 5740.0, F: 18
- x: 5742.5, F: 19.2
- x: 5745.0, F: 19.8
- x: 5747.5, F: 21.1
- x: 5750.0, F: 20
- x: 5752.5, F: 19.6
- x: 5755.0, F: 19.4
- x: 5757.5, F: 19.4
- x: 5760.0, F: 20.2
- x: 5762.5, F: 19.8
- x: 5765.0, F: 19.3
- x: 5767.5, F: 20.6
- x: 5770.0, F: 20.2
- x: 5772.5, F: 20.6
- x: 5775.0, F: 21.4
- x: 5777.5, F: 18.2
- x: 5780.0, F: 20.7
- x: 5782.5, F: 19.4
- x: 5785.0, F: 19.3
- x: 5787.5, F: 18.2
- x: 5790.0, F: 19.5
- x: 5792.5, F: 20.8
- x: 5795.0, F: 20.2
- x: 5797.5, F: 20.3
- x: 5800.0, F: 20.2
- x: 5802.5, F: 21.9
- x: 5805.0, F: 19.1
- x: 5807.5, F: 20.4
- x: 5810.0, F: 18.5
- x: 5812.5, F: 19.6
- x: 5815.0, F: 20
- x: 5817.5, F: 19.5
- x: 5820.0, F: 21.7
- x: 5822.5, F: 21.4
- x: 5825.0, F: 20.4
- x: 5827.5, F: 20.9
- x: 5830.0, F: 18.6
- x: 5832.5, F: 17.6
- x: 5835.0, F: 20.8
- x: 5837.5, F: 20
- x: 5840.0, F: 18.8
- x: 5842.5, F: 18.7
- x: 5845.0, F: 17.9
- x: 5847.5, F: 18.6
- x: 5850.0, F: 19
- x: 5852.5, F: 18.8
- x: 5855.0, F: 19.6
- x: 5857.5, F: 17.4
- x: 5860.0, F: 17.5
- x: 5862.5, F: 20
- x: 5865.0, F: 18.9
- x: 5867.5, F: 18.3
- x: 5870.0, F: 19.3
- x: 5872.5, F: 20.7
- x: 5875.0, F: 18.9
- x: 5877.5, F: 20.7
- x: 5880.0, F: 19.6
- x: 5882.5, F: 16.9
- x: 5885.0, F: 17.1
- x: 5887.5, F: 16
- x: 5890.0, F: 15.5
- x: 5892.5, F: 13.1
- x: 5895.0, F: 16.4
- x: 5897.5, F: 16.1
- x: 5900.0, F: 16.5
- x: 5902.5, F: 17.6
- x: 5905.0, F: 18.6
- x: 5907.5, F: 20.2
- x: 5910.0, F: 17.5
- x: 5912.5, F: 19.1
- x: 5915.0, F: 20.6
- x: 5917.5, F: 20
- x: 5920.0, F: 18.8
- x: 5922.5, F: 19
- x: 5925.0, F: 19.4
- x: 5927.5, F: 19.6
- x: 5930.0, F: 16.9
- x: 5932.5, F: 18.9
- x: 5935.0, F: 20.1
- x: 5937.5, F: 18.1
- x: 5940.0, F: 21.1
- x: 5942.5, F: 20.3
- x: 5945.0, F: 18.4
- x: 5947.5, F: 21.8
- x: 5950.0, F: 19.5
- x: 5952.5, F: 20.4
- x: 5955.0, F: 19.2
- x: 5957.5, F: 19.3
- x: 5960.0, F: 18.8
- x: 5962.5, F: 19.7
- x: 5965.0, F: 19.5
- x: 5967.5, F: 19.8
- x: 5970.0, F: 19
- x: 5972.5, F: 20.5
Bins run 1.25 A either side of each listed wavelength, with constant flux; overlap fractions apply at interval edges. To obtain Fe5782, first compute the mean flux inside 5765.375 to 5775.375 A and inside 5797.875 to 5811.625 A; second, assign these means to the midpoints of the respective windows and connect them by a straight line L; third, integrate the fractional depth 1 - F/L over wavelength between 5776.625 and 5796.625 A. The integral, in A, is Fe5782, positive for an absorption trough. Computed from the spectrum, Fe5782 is 0.70 A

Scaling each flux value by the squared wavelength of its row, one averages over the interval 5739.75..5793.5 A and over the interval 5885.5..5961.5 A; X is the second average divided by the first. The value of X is 0.99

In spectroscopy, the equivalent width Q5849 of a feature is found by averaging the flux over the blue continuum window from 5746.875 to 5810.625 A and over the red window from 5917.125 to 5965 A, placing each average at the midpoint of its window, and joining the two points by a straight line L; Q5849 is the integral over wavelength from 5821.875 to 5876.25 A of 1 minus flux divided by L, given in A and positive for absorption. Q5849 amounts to 1.5 A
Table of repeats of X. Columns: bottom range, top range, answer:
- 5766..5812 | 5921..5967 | 1.03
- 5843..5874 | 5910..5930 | 1.04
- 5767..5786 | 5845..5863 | 0.95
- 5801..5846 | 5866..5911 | 0.92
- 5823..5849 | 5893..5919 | 0.96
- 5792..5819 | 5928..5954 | 1.02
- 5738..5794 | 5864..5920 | 0.96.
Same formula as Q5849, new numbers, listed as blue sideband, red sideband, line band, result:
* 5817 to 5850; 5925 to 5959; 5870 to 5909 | 3.8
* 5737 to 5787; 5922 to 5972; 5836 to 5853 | 0.7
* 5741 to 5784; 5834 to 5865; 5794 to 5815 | -0.6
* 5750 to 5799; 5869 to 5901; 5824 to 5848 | -0.9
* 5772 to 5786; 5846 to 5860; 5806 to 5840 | -1.4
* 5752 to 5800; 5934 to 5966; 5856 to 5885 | 1.4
